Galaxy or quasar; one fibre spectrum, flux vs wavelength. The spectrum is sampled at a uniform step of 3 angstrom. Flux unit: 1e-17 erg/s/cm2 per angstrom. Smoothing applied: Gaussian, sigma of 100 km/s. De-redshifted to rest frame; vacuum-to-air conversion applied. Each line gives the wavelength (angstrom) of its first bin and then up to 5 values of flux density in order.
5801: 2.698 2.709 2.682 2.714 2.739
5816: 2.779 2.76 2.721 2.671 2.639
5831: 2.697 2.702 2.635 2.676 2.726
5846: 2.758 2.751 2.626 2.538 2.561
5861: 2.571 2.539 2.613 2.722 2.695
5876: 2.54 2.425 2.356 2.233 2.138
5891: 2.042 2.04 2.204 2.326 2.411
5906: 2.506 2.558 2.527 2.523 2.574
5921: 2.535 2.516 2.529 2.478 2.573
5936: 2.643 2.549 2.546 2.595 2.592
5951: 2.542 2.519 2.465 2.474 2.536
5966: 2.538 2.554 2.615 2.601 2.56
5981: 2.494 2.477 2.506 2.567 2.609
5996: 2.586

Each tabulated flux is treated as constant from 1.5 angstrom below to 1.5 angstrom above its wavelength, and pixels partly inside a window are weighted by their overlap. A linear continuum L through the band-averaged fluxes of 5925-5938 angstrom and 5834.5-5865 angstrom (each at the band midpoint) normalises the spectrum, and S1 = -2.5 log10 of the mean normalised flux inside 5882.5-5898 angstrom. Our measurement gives 0.21 mag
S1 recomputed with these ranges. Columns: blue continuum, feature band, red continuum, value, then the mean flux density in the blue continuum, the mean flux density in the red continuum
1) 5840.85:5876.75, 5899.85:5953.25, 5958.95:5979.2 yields 0.023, 2.64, 2.56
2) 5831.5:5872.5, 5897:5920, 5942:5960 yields 0.049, 2.65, 2.54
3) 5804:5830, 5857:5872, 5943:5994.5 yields 0.022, 2.71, 2.54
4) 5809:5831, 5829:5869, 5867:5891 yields -0.030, 2.72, 2.43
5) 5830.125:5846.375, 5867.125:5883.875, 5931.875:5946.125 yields 0.045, 2.69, 2.58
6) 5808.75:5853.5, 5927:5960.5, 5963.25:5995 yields 0.019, 2.71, 2.55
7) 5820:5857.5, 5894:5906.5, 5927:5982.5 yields 0.131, 2.68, 2.55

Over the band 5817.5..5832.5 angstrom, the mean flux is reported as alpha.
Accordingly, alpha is 2.7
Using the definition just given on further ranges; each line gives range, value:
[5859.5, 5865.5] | 2.56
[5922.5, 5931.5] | 2.51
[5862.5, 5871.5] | 2.62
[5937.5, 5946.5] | 2.56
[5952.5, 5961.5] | 2.49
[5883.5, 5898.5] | 2.13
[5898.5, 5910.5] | 2.45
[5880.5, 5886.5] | 2.29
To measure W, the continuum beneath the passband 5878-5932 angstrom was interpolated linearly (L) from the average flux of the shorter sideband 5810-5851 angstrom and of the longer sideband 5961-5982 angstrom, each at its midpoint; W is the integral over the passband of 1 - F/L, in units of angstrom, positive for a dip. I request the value 5.0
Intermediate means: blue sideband 2.71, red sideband 2.56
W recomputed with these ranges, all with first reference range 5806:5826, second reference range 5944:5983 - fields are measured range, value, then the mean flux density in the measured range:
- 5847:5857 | 0.2 angstrom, 2.64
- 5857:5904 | 4.4 angstrom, 2.4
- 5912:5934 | 0.5 angstrom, 2.53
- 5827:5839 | 0.2 angstrom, 2.67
